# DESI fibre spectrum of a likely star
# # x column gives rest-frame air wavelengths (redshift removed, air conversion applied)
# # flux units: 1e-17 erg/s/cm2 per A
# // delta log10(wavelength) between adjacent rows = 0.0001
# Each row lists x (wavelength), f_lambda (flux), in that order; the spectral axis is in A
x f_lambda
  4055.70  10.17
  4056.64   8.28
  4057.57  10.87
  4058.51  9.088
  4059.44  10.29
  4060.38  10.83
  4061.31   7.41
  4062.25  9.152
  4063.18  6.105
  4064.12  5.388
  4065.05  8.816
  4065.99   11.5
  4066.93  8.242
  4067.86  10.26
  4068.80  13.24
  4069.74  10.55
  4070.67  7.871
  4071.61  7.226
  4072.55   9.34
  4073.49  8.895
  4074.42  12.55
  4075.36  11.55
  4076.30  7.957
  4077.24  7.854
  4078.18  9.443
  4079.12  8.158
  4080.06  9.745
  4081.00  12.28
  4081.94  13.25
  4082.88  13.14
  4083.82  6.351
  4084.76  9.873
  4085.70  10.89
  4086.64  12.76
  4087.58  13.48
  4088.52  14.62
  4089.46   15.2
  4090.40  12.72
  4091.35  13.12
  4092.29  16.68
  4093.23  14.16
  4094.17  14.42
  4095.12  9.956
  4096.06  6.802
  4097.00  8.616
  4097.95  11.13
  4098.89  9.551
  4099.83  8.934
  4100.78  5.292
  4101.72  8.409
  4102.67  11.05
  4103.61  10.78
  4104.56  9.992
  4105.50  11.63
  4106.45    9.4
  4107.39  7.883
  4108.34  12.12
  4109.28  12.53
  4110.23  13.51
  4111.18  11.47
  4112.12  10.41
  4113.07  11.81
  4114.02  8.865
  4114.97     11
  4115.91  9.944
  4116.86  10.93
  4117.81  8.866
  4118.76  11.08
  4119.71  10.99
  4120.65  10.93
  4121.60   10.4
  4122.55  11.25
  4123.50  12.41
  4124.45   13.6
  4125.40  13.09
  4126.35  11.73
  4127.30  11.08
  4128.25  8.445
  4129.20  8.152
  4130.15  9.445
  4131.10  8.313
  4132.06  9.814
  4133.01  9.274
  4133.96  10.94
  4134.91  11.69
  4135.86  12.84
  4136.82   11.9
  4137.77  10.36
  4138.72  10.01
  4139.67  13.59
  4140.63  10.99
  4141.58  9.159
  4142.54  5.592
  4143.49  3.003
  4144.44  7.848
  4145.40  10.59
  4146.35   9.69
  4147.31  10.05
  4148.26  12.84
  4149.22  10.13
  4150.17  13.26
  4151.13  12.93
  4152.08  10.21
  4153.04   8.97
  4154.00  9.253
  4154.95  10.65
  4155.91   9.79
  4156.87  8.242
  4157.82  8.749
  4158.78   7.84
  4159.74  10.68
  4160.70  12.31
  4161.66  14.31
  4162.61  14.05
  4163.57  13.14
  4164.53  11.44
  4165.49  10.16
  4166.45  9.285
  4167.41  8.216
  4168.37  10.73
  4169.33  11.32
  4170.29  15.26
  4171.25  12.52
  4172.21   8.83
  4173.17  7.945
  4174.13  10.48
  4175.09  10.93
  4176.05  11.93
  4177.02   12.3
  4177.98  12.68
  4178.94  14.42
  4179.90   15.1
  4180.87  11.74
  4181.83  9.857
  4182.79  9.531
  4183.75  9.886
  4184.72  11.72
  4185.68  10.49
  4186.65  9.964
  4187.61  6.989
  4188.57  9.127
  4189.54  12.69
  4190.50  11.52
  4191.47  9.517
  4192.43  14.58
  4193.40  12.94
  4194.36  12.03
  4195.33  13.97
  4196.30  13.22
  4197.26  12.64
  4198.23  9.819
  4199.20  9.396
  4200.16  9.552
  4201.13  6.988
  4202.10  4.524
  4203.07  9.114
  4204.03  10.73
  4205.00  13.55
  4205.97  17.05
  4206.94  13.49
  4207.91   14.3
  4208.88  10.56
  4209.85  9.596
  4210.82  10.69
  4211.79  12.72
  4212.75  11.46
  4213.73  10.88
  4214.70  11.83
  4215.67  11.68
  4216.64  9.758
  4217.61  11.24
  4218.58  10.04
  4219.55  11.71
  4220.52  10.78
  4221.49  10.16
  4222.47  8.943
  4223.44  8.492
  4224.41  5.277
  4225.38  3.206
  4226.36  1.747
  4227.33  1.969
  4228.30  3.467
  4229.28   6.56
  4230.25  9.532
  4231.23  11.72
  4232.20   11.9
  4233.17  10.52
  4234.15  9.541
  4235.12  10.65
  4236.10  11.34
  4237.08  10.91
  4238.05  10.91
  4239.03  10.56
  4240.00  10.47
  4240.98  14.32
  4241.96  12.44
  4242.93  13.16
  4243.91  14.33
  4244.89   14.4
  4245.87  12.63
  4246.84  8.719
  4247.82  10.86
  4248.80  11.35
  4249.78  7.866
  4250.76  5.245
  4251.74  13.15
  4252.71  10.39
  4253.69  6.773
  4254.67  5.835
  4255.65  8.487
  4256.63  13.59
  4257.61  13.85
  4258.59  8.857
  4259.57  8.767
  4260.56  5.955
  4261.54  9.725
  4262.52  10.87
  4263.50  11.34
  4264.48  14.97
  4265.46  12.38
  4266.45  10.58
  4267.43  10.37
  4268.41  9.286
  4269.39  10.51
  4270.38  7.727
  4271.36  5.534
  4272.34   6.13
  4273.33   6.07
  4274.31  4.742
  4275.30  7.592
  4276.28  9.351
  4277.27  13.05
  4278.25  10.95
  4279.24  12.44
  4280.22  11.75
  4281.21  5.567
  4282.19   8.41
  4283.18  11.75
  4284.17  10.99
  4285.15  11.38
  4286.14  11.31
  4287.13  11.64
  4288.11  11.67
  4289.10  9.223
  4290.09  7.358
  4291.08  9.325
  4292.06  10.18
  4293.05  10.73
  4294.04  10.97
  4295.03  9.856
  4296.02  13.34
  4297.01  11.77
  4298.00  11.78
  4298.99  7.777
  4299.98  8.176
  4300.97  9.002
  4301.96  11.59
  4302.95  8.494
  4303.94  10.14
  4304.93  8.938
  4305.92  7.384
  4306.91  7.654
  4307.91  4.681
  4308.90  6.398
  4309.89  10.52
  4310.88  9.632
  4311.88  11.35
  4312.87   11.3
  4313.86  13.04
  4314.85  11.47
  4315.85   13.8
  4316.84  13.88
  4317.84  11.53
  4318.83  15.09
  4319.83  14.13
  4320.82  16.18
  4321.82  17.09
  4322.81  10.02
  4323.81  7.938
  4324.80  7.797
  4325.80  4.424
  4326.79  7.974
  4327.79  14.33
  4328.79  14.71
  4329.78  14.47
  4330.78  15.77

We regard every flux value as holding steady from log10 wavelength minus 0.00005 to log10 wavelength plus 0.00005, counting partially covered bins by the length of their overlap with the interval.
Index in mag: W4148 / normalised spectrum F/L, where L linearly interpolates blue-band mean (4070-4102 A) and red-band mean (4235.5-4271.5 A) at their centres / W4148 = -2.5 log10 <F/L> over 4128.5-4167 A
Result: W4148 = 0.04 mag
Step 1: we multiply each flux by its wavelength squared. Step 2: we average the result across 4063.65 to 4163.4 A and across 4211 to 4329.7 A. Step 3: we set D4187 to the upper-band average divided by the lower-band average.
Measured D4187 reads 1.03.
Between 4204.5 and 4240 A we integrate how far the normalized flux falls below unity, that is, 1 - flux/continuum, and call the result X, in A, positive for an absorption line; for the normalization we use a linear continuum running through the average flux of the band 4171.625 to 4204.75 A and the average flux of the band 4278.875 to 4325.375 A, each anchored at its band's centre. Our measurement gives 2.56 A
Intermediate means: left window 10.8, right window 10.5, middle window 9.97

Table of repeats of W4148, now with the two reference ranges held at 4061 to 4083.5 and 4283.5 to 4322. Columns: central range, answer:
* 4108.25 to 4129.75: -0.13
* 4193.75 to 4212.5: -0.11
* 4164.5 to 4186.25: -0.11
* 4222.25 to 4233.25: 0.46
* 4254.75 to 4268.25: 0.00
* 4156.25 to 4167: -0.09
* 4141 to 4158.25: 0.05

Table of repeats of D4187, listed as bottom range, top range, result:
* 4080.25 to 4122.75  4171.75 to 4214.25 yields 1.06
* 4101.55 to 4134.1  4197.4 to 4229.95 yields 0.93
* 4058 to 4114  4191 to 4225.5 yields 1.10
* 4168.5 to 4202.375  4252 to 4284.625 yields 0.90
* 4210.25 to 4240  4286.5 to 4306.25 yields 1.10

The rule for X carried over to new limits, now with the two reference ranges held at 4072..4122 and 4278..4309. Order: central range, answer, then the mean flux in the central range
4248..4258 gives 0.4 A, 9.65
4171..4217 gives -3.9 A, 11.2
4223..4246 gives 1.2 A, 9.54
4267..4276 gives 2.1 A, 7.58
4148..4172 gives -1.2 A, 11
